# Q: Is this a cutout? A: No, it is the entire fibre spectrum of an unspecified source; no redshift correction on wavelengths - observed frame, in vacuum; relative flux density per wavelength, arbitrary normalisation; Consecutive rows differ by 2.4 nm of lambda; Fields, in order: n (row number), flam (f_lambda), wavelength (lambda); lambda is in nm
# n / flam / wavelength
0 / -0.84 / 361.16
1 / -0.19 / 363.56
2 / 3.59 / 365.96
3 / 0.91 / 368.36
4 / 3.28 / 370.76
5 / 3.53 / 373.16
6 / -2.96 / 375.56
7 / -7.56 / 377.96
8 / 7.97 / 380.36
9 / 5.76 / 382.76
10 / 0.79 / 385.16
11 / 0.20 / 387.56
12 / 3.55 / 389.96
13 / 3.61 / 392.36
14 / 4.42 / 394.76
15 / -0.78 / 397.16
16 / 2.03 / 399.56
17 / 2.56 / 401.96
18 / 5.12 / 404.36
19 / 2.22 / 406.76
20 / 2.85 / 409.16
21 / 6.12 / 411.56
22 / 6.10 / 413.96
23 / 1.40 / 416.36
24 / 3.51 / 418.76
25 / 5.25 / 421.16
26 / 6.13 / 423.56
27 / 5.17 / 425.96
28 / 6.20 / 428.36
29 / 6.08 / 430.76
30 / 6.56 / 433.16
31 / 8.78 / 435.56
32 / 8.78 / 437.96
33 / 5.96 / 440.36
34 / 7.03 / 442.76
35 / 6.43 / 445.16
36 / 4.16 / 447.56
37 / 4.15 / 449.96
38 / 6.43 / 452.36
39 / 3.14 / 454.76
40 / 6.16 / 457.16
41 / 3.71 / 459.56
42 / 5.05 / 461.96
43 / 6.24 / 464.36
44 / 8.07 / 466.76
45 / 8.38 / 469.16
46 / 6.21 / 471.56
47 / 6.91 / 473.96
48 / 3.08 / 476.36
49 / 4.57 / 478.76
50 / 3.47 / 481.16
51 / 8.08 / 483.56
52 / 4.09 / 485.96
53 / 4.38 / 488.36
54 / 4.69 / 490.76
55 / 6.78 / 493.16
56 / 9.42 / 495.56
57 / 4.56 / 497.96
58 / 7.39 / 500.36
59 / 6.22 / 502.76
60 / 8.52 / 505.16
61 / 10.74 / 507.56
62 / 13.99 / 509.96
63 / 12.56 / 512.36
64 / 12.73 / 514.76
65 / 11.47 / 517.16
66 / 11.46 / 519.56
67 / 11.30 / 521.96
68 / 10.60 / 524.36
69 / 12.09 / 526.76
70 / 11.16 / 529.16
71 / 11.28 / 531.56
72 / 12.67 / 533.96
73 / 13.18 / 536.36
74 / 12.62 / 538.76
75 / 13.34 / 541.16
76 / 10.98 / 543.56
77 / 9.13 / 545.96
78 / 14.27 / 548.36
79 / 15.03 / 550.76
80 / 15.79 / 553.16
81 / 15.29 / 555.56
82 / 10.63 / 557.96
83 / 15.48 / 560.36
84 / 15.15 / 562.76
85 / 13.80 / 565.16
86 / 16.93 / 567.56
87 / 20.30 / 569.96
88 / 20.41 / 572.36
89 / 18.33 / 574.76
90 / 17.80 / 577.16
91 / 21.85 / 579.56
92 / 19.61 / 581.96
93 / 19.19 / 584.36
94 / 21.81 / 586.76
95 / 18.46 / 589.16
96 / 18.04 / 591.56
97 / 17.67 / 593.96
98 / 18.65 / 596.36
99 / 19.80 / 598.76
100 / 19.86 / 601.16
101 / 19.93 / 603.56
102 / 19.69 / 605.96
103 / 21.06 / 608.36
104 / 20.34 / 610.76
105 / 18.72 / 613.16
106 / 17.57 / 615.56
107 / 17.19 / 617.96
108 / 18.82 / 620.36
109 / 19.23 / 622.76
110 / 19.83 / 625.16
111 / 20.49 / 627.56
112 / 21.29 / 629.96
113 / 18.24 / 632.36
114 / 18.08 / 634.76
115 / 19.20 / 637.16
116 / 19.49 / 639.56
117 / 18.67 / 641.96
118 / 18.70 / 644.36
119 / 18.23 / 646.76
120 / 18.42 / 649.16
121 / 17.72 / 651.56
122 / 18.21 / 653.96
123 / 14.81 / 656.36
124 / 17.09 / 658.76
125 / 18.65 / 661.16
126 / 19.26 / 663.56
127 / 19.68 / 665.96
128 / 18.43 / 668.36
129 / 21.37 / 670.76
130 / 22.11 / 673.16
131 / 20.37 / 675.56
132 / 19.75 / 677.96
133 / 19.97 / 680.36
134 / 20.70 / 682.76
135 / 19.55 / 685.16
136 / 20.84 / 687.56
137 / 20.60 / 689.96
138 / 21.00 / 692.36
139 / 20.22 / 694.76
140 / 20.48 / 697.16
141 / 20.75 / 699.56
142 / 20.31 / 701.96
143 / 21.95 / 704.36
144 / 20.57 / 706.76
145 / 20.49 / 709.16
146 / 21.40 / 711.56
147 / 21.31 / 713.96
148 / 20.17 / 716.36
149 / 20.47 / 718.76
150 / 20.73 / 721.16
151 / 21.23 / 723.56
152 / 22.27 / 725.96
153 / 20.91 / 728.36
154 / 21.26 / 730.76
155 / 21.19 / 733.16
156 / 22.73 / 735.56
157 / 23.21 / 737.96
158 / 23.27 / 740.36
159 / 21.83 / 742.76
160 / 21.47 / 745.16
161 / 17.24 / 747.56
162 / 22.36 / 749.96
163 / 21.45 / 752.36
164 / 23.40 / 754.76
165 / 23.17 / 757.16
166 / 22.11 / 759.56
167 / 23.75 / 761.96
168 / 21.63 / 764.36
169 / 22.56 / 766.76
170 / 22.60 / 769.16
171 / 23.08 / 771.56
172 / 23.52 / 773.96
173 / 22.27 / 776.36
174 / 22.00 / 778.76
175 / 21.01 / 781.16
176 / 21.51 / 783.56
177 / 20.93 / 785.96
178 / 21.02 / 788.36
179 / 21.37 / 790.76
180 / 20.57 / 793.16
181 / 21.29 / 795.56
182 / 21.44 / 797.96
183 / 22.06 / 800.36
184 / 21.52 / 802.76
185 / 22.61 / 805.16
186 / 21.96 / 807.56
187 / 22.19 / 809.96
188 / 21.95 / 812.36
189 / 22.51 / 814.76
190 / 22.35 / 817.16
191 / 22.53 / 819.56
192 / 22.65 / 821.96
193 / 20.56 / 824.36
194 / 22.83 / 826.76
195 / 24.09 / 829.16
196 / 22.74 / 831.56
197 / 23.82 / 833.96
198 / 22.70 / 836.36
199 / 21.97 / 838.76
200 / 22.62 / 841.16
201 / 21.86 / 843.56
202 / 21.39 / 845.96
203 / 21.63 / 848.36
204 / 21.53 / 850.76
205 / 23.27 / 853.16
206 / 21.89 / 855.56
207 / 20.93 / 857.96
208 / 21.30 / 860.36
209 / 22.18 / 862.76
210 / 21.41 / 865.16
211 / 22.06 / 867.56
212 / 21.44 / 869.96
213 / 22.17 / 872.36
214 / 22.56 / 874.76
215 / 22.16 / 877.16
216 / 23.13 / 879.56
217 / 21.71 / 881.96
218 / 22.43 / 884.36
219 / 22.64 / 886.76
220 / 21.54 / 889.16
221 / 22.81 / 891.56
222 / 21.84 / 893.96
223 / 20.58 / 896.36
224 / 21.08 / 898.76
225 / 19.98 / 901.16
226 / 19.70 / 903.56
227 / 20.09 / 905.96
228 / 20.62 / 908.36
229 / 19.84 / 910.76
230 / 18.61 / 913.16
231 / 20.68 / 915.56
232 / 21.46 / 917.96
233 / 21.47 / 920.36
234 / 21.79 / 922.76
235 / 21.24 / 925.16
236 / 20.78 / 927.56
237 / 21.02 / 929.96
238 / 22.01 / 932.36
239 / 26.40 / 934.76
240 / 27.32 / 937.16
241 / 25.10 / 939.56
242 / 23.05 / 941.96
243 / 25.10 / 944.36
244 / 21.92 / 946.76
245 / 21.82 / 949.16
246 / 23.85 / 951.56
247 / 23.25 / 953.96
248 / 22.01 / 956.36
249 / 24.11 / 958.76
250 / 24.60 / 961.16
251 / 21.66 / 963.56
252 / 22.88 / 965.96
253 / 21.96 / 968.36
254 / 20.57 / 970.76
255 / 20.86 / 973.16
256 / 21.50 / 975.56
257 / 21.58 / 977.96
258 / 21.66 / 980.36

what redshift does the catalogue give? 0.27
